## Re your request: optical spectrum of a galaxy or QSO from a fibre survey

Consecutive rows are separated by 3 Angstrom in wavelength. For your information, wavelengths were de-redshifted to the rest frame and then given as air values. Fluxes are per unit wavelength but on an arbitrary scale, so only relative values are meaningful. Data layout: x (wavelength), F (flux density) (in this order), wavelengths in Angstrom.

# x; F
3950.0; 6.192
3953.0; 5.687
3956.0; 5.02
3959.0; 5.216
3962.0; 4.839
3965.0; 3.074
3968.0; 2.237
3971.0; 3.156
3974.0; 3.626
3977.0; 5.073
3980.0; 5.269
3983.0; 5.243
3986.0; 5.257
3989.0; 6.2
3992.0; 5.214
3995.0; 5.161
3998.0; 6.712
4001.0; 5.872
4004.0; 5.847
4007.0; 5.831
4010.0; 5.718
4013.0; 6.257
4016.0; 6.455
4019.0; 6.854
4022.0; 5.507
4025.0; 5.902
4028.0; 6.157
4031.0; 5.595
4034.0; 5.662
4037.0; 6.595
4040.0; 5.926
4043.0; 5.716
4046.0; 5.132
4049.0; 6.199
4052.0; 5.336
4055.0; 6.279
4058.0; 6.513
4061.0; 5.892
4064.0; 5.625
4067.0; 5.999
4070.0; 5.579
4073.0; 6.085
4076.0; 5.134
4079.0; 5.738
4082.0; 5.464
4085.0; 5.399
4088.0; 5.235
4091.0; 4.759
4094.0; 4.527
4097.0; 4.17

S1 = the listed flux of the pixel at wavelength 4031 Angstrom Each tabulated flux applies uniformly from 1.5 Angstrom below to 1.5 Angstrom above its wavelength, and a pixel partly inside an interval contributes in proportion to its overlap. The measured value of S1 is 5.595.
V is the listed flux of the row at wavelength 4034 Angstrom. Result 5.662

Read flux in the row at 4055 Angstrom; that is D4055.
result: 6.279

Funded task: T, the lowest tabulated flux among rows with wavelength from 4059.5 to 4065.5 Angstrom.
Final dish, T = 5.625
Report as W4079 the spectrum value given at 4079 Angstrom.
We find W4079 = 5.738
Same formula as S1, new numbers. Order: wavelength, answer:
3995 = 5.161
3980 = 5.269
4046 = 5.132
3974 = 3.626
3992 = 5.214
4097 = 4.17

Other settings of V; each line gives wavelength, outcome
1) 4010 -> 5.718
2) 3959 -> 5.216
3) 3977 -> 5.073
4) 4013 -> 6.257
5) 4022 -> 5.507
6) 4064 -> 5.625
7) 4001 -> 5.872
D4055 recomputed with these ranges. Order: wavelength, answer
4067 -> 5.999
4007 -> 5.831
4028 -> 6.157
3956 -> 5.02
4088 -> 5.235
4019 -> 6.854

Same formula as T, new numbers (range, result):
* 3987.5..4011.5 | 5.161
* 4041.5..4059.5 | 5.132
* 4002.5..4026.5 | 5.507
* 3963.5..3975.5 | 2.237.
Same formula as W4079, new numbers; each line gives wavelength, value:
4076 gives 5.134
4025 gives 5.902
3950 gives 6.192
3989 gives 6.2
